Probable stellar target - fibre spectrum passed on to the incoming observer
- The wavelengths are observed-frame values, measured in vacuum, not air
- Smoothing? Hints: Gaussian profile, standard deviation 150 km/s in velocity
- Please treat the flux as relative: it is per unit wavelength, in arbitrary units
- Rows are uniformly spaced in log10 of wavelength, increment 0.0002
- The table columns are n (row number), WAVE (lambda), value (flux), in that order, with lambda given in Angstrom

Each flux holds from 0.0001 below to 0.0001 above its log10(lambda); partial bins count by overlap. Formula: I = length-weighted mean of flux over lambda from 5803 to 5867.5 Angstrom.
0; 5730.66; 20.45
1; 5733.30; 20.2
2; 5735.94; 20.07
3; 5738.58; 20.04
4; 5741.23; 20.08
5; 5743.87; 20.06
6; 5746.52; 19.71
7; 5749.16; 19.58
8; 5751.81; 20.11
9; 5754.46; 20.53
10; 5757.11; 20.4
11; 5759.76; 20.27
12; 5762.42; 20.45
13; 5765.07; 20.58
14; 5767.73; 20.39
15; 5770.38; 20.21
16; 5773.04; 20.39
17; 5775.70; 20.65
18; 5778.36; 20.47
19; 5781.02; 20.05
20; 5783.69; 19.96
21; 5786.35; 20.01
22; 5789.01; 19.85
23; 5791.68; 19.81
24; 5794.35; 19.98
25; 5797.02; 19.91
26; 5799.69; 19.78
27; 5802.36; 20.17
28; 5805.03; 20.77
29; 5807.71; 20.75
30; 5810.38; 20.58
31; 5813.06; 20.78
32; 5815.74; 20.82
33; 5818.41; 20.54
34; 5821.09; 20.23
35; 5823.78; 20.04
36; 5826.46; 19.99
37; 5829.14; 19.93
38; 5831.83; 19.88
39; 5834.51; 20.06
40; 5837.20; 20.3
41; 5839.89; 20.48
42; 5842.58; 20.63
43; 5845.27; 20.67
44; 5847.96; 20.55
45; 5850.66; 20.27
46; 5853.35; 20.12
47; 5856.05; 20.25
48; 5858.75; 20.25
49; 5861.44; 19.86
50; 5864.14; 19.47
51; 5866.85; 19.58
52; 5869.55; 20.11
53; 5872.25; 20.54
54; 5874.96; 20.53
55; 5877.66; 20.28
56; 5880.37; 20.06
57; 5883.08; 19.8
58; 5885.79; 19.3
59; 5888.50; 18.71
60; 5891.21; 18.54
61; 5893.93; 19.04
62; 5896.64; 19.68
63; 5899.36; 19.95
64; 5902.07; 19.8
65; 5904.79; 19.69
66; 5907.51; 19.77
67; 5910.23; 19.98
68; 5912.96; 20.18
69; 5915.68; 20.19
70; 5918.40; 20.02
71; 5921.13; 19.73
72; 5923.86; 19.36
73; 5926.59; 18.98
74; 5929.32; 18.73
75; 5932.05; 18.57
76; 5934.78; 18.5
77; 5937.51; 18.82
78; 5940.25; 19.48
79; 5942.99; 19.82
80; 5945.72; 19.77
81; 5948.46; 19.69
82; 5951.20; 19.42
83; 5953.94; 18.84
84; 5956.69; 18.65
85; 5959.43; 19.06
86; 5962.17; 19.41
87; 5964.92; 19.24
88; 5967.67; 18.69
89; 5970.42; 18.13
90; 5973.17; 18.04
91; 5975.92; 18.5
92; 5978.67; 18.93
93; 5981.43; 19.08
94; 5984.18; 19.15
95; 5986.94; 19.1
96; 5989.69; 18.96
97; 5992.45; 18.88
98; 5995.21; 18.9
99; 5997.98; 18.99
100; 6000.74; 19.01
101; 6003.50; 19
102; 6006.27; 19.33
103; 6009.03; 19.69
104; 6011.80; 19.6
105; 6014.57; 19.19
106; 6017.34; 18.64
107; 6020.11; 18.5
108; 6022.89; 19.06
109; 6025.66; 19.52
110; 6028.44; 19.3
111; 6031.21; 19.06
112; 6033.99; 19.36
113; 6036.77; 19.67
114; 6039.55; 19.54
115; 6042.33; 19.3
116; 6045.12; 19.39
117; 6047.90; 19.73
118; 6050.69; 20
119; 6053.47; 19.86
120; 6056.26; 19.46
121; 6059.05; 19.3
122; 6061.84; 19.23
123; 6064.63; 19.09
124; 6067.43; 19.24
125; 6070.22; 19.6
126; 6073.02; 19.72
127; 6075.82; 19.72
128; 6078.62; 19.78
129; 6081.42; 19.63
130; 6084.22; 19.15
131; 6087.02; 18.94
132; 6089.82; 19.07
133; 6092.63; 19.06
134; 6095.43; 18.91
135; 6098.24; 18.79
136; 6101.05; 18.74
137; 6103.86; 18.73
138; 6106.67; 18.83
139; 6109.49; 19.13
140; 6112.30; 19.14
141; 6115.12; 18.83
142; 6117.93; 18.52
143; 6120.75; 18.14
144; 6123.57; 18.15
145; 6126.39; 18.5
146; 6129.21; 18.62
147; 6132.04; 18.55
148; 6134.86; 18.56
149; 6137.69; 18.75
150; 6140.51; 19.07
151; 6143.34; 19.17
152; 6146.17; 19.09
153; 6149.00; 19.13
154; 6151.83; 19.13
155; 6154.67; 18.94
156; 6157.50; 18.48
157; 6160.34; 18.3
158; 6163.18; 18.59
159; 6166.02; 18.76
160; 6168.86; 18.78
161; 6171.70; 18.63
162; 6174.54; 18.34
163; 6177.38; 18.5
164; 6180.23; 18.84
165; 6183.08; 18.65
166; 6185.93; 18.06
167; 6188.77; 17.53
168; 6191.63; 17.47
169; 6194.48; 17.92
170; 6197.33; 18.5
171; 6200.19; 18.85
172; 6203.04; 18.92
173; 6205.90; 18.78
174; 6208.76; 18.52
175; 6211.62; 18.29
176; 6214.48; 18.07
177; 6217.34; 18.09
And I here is 20.3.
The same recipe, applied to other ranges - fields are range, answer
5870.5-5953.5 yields 19.6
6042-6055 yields 19.7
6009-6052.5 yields 19.3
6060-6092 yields 19.4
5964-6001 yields 18.8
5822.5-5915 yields 20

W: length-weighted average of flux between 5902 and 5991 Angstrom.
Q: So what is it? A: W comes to 19.2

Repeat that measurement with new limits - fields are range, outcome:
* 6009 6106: 19.3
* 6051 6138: 19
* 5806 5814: 20.7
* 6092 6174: 18.8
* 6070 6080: 19.7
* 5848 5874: 20.1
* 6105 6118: 18.9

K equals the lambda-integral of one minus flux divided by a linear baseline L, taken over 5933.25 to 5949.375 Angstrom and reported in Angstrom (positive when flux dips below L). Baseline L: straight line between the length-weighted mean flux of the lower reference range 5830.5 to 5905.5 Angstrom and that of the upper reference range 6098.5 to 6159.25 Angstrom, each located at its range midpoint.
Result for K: 0.2 Angstrom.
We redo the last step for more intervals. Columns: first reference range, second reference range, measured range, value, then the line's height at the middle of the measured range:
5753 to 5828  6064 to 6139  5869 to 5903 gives 0.3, 19.9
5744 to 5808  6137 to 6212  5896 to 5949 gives 0.2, 19.6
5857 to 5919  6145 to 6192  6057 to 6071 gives -0.2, 19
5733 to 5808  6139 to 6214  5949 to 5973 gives 0.6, 19.4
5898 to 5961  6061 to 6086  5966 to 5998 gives 1.1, 19.4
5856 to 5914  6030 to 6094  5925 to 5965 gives 1.1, 19.7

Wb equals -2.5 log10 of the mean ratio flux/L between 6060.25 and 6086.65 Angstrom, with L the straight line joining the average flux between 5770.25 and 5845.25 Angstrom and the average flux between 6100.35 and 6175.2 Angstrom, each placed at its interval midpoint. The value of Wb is -0.023 mag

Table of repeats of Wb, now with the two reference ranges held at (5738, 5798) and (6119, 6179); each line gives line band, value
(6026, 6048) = -0.02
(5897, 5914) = -0.01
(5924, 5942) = 0.03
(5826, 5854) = -0.02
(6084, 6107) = 0.00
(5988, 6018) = 0.01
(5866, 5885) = -0.02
